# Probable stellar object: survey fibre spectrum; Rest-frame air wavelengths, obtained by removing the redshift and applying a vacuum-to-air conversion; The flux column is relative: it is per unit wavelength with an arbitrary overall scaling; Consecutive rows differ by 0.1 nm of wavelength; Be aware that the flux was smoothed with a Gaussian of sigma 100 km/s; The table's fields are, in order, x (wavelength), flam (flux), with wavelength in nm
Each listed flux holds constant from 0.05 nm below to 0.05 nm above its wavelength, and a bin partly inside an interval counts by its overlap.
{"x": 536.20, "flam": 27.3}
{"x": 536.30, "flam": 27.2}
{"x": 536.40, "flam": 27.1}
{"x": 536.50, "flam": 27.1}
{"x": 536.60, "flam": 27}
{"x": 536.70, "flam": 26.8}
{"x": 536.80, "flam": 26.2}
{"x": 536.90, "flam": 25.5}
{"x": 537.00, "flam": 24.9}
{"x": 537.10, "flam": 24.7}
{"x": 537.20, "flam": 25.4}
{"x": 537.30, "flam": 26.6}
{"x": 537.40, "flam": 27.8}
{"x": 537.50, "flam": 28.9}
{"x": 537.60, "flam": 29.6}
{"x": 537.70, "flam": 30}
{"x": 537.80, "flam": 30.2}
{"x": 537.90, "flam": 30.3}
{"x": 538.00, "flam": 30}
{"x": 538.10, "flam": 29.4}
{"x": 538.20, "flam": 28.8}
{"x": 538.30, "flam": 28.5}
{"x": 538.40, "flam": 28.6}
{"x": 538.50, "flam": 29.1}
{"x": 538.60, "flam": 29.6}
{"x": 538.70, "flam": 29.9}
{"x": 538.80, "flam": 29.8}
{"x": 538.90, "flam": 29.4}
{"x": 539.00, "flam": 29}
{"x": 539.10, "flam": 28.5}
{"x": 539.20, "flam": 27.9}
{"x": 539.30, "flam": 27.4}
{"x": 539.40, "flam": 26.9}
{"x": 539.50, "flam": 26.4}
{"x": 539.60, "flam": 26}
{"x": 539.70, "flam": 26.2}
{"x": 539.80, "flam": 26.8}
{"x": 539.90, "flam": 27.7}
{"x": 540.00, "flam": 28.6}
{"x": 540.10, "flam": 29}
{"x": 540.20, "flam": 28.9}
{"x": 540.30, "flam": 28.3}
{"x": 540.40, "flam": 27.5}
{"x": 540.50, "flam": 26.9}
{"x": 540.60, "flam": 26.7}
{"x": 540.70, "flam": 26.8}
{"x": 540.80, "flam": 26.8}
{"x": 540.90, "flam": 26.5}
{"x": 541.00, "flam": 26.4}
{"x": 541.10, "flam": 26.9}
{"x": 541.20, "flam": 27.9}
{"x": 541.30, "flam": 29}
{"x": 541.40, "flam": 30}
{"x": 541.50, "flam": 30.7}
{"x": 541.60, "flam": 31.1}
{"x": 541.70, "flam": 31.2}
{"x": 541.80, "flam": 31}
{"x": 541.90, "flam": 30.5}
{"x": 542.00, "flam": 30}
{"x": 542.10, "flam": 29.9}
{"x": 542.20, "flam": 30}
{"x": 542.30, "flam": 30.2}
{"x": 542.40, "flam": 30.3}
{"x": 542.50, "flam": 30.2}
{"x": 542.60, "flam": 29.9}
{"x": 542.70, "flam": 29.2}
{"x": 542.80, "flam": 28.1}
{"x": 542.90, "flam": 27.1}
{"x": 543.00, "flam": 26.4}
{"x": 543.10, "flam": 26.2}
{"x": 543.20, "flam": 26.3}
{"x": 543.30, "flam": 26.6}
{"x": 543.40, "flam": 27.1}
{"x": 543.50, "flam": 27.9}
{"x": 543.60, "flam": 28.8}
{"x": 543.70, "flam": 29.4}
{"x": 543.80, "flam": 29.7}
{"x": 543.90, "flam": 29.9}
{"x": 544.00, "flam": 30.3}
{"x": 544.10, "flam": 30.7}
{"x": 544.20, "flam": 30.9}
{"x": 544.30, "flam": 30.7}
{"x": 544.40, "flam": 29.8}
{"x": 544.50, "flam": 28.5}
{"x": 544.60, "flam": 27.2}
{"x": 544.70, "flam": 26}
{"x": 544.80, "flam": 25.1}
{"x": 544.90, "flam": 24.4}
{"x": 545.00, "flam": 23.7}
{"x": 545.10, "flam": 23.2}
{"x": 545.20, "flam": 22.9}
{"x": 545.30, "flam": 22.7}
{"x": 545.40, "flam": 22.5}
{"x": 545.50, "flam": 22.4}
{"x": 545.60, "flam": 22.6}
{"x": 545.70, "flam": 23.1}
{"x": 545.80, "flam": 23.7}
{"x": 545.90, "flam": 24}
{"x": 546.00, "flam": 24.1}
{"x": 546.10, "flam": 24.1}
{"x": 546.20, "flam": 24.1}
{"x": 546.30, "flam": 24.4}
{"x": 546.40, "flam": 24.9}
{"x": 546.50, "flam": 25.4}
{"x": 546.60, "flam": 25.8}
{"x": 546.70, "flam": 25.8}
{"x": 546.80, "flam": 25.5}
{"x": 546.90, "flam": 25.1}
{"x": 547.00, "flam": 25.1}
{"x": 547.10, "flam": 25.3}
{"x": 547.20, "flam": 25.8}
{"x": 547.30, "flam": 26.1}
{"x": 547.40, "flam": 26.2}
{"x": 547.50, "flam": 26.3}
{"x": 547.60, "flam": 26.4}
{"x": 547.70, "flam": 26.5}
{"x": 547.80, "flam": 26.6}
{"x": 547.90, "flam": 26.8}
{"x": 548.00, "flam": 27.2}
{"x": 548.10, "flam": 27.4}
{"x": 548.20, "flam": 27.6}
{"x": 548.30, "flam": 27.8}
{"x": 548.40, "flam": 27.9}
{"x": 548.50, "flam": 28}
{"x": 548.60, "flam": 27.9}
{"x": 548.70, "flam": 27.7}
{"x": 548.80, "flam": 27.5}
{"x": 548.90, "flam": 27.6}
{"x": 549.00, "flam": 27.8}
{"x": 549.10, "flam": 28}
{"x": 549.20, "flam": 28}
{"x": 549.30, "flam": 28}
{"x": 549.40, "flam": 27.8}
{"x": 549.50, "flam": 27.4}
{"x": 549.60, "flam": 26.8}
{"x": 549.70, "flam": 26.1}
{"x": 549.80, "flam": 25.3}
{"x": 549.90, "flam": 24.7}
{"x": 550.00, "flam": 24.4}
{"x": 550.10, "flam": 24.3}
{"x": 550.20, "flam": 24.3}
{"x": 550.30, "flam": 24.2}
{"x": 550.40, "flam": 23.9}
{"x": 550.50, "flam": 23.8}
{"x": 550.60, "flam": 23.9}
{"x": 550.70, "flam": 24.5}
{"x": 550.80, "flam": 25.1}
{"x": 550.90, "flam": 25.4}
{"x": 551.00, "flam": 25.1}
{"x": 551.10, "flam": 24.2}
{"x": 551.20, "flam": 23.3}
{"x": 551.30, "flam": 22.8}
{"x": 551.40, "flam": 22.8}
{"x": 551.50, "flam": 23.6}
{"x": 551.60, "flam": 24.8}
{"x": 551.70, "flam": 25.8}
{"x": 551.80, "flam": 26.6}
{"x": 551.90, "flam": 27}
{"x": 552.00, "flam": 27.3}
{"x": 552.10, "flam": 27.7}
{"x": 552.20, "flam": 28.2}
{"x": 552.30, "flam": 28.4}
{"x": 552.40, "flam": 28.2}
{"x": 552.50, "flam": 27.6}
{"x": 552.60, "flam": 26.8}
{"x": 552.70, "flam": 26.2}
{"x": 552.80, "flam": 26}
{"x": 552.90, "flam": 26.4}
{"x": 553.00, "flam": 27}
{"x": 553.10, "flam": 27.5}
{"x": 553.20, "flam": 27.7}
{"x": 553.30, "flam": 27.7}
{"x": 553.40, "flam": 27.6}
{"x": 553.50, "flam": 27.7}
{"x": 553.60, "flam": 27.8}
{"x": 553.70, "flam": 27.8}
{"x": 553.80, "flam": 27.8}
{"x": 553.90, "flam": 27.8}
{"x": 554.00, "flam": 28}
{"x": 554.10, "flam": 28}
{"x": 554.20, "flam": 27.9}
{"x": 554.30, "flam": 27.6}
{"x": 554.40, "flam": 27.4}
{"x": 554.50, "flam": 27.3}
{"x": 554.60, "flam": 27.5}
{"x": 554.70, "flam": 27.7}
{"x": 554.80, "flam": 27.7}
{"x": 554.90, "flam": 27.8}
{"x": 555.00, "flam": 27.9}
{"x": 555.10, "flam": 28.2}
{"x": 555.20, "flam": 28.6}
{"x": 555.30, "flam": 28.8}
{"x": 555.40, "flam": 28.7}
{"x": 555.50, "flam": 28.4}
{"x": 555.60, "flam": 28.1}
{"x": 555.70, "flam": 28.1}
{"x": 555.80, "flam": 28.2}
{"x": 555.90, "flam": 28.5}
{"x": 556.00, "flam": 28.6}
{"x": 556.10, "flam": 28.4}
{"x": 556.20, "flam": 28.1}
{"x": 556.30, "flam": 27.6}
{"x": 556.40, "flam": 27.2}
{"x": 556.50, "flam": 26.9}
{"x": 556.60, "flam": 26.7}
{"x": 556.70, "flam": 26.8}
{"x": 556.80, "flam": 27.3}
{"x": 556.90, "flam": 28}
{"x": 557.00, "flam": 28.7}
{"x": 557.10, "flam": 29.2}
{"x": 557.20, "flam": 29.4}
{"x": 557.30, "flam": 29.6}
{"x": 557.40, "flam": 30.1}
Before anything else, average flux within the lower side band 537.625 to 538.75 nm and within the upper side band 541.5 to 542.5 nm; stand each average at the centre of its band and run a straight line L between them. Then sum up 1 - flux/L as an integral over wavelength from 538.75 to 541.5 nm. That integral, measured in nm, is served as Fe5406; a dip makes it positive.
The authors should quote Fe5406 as 0.20 nm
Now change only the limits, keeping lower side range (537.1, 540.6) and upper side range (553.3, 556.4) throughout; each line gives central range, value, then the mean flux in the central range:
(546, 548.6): 0.188 nm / 26.1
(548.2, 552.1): 0.304 nm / 25.9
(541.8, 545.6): 0.069 nm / 27.7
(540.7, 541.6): 0.003 nm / 28.1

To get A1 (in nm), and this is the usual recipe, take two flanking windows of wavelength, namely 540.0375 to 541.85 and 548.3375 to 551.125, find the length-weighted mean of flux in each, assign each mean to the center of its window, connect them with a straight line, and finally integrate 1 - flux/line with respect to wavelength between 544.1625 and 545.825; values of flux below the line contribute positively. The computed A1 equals 0.13 nm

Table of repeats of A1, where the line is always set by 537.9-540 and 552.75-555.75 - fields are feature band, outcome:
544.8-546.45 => 0.264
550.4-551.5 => 0.151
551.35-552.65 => 0.061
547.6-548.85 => 0.028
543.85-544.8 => -0.033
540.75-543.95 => -0.065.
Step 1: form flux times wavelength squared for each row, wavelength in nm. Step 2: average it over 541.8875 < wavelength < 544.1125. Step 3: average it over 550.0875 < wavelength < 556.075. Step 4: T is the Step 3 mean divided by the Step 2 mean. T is 0.96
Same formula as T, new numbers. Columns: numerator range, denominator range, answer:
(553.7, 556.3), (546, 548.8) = 1.10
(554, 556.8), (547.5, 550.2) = 1.06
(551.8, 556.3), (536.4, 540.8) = 1.05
